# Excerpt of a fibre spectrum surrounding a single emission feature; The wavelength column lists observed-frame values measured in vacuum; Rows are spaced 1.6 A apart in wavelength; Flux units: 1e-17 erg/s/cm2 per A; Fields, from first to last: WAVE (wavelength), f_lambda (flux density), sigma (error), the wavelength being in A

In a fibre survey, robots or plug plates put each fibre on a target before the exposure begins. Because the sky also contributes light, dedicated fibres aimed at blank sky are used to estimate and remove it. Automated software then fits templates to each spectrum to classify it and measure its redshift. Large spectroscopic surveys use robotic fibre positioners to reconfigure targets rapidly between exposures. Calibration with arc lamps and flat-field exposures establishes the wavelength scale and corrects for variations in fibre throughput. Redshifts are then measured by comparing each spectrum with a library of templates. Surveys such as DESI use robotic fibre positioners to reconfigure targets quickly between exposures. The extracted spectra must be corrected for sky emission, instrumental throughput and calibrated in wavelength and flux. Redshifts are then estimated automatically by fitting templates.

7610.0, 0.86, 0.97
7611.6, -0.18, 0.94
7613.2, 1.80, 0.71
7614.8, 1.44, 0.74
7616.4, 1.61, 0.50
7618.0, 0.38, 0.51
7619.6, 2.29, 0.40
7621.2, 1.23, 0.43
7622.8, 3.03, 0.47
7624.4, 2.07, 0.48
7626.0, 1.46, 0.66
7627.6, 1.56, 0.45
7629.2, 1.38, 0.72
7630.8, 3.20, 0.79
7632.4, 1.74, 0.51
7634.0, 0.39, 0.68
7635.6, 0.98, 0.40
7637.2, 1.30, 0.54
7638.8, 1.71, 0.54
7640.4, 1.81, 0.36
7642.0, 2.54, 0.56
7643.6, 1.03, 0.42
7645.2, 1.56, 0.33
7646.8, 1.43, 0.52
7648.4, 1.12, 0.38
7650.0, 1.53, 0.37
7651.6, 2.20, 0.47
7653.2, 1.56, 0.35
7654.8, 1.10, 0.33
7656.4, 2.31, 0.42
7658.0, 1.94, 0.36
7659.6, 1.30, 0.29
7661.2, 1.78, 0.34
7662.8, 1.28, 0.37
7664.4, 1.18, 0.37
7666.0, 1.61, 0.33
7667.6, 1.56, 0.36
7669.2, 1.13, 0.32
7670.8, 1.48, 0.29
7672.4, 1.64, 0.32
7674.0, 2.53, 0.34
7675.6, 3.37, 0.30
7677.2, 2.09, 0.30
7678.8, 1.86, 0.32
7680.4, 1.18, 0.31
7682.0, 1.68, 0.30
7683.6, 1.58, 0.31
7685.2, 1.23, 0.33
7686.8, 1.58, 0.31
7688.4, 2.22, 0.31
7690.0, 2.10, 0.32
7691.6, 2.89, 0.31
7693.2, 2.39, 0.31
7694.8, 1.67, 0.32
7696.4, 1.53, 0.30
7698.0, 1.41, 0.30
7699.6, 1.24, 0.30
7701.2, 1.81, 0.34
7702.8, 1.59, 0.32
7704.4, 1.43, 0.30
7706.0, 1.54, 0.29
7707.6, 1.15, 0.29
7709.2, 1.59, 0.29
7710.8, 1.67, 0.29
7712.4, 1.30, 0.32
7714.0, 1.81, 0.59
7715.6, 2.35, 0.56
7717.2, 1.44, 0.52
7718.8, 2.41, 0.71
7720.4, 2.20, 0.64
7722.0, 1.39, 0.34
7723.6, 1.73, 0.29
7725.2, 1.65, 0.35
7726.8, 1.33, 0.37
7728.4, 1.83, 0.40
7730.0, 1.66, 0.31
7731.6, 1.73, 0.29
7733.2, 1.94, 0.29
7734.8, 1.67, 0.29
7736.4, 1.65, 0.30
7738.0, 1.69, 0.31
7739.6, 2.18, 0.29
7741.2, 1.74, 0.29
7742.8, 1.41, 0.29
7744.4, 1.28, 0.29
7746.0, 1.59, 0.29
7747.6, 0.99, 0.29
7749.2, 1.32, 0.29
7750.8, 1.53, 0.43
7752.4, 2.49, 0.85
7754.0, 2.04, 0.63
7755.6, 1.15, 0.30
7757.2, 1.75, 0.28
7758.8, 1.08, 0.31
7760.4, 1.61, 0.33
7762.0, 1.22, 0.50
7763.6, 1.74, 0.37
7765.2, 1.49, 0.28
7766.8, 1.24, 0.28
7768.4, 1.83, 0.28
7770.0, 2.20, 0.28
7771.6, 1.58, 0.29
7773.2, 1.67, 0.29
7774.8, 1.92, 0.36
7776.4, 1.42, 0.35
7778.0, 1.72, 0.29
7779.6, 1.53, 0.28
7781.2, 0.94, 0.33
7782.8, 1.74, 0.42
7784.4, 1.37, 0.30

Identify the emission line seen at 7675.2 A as [S II] 6716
